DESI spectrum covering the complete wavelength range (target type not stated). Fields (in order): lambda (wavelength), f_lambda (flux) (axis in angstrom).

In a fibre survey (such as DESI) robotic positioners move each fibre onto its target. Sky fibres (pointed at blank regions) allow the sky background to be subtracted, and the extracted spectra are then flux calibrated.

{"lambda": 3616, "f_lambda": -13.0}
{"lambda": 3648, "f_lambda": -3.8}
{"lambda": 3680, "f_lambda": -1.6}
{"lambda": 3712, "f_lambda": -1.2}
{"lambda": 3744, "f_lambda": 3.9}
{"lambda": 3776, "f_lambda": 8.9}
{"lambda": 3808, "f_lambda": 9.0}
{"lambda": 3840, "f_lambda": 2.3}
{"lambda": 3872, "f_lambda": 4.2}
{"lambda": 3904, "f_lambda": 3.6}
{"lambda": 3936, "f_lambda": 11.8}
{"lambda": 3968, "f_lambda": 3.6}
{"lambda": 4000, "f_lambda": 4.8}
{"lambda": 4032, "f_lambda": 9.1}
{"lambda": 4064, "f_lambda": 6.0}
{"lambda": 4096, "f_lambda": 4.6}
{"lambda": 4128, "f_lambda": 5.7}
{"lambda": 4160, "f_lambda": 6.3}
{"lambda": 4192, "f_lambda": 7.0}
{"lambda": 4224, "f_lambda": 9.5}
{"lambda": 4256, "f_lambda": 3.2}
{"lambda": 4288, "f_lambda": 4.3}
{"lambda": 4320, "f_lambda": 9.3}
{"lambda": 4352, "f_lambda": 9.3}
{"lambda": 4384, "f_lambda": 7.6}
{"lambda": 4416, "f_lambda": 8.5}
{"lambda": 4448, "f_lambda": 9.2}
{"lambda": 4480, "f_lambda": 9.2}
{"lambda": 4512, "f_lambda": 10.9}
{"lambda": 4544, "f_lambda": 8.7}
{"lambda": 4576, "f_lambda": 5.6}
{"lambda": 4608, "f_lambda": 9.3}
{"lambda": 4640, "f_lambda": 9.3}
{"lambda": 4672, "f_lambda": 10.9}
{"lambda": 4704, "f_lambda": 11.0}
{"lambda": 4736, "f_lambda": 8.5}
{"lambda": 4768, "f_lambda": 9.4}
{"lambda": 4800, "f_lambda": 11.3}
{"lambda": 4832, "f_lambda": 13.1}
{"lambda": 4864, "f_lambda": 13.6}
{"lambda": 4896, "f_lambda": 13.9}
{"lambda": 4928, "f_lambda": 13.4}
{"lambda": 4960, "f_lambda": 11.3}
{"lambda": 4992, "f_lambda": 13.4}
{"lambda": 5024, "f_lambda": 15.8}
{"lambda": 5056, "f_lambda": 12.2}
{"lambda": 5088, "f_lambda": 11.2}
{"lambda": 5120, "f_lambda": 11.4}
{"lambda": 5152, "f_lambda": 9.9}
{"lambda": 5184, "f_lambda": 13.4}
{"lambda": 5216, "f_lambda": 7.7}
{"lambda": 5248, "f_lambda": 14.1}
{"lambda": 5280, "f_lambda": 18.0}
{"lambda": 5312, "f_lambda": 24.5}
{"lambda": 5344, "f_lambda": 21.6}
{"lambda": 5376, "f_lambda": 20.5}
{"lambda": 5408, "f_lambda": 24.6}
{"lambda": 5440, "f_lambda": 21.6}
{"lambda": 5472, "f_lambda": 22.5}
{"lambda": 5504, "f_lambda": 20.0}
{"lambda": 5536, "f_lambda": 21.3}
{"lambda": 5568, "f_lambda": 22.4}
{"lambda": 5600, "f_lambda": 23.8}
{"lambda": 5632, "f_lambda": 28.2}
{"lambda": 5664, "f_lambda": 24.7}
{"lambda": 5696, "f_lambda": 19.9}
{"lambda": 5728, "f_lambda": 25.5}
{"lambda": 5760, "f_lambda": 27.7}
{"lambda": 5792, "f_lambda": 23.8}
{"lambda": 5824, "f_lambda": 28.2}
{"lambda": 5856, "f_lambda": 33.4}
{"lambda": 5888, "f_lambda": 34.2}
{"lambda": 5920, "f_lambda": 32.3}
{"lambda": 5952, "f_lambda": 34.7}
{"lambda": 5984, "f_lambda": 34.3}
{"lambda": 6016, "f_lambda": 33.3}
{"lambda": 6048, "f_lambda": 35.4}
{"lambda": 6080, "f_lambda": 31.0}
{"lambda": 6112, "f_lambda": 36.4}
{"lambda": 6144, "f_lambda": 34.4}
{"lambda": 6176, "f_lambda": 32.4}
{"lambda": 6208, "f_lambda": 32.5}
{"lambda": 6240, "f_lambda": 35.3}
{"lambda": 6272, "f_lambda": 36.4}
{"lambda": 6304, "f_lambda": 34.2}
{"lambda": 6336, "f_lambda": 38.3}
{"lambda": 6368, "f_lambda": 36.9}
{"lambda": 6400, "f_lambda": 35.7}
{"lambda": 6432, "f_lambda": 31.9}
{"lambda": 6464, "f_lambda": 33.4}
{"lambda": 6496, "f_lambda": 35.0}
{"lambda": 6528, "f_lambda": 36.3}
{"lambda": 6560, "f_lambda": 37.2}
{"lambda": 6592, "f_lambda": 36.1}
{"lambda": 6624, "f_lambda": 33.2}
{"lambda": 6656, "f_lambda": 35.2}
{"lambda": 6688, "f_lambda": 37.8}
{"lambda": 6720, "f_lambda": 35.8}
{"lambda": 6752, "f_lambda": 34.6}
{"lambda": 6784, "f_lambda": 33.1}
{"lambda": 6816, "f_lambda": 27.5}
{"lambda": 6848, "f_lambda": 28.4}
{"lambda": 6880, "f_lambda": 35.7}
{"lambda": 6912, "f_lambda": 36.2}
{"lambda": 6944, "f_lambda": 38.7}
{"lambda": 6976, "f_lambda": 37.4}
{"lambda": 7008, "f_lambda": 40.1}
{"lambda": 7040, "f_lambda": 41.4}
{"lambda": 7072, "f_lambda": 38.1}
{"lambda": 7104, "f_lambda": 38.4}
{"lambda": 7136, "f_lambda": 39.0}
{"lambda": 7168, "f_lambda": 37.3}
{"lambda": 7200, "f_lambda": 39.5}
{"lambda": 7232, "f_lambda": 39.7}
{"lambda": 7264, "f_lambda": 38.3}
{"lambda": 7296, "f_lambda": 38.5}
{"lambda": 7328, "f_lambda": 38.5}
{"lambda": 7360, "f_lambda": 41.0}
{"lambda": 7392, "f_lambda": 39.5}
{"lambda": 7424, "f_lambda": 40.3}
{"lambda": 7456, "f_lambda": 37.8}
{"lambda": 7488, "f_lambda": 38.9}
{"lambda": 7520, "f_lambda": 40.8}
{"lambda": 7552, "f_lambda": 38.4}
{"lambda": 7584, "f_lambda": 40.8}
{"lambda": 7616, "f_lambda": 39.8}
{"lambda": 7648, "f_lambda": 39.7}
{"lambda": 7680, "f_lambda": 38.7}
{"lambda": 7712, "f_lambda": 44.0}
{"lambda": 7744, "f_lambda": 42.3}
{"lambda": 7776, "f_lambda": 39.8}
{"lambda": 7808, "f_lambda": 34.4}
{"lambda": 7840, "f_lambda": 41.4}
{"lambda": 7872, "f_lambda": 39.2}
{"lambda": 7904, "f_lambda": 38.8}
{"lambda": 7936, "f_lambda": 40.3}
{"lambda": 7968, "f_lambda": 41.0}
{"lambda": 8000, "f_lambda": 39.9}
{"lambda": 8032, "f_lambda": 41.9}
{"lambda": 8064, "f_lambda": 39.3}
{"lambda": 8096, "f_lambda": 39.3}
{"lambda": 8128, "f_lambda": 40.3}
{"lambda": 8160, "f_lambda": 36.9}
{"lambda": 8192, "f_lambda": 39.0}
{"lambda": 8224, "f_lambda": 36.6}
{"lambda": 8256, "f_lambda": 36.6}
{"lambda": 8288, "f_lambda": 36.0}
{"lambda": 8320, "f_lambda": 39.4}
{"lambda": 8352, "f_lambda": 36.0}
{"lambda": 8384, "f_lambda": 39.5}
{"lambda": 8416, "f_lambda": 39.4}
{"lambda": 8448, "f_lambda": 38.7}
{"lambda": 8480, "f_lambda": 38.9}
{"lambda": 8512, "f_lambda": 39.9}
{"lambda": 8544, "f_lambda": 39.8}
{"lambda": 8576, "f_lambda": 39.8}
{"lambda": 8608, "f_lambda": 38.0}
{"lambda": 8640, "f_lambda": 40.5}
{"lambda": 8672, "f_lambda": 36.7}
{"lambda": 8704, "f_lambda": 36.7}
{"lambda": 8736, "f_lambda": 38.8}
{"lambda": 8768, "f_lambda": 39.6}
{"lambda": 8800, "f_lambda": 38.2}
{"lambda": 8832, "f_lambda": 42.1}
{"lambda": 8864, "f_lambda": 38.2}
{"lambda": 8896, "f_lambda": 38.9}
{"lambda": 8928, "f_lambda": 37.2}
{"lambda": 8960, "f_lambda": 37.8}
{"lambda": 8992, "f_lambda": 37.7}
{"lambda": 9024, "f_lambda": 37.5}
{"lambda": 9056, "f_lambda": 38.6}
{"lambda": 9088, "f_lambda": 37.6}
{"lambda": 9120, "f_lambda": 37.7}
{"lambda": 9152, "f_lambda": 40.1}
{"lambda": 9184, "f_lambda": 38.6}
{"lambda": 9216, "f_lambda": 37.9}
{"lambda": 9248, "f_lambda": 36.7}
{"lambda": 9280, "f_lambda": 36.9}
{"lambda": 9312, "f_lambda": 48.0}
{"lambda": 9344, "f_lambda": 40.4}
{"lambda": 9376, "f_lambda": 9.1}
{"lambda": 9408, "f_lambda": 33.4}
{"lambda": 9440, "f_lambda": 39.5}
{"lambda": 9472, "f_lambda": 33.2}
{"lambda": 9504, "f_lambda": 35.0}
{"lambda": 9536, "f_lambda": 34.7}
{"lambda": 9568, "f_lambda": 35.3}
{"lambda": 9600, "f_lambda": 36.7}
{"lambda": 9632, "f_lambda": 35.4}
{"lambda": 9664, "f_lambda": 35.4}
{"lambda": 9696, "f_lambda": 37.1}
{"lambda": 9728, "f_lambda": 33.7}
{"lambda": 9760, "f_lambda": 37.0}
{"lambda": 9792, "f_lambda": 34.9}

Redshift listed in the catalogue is 0.32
